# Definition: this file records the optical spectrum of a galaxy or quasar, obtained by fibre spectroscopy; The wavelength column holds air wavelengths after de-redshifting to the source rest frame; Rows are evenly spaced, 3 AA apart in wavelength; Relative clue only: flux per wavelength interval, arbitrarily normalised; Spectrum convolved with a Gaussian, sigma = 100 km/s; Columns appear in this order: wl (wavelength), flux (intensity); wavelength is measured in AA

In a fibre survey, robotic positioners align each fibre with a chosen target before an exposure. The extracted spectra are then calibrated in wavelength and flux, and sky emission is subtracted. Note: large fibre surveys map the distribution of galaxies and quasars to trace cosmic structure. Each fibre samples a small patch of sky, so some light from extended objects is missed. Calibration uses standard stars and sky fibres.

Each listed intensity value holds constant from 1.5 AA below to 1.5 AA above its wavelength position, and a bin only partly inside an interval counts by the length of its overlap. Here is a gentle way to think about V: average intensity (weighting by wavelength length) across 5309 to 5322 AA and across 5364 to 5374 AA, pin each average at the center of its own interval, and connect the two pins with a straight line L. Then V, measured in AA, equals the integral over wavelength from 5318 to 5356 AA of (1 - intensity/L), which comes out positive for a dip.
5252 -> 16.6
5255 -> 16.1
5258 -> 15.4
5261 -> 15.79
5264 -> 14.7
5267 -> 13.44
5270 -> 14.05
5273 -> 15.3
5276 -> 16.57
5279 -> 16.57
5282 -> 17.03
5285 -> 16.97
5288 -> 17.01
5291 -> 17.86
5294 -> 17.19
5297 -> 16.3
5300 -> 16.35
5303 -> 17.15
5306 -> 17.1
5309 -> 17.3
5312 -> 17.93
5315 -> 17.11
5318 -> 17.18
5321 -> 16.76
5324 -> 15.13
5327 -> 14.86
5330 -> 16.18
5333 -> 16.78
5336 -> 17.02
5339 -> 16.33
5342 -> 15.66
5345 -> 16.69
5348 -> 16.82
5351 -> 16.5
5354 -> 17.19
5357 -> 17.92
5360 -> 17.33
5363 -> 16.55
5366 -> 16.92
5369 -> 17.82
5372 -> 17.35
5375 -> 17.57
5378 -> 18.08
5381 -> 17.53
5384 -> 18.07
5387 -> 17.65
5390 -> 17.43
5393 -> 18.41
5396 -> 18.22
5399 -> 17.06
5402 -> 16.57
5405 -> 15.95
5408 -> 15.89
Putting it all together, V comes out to 2.01 AA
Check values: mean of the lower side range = 17.3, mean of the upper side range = 17.3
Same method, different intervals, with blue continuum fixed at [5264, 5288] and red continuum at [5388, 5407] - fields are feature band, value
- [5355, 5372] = -0.49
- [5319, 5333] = 0.39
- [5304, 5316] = -0.90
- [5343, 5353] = -0.01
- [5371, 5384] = -0.53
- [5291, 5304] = -0.71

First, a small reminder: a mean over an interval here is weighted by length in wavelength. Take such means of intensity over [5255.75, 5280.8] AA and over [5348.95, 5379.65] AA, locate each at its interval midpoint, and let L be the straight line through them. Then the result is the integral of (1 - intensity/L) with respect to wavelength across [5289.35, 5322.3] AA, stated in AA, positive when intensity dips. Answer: -2.1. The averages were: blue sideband 15.3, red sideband 17.3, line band 17.1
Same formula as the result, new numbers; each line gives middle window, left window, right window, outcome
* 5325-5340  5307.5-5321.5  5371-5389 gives 1.0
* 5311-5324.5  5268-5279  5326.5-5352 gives -0.7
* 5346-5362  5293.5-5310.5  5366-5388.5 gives 0.3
